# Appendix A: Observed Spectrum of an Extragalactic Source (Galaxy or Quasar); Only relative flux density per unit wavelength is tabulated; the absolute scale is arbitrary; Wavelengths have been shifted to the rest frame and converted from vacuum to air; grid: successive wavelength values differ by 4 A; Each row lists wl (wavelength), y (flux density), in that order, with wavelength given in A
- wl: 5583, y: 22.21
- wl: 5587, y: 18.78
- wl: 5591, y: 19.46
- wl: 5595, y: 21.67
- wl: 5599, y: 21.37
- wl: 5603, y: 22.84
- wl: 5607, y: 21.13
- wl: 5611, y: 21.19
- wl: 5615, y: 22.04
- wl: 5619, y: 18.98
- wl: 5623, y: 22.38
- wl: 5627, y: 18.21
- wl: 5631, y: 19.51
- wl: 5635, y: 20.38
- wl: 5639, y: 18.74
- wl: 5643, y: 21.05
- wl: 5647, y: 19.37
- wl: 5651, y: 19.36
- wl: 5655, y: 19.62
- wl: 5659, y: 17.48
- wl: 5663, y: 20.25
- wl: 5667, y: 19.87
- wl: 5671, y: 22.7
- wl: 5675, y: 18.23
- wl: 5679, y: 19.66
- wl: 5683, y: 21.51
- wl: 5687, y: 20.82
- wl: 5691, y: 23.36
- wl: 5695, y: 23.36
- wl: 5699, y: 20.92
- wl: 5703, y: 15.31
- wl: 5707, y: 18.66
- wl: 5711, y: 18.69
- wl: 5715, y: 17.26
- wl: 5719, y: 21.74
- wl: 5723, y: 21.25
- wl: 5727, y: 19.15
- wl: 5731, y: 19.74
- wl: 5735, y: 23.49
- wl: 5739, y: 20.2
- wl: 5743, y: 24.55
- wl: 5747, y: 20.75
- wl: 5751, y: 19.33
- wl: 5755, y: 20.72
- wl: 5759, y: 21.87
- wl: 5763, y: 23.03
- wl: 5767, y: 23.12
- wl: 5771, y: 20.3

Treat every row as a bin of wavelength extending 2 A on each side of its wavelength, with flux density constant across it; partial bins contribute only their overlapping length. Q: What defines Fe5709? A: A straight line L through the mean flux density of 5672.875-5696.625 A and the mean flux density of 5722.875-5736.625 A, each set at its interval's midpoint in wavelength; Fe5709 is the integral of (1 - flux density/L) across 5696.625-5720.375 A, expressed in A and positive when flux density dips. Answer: 2.5 A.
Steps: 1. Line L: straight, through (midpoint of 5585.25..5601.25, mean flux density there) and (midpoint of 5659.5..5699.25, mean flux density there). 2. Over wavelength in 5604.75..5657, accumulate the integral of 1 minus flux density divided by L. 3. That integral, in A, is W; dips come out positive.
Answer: 1.2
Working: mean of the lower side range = 20.4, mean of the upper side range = 20.9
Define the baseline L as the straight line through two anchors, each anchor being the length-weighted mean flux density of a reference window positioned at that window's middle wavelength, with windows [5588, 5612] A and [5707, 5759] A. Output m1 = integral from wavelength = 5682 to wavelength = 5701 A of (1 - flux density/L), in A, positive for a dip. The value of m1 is -1.2 A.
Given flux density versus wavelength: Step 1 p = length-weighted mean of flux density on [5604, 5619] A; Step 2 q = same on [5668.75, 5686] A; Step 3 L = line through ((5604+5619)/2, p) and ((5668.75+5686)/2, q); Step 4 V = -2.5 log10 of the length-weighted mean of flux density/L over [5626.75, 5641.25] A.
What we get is 0.09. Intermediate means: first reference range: 21.2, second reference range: 20.5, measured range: 19.4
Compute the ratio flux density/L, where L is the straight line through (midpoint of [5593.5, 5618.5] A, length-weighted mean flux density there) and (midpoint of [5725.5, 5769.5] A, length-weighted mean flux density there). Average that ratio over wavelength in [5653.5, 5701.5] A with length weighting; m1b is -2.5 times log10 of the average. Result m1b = 0.046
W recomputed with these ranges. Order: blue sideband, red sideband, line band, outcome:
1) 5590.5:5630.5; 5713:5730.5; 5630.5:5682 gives 1.8 A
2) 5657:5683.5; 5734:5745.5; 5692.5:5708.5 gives 1.0 A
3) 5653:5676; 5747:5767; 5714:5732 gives 0.7 A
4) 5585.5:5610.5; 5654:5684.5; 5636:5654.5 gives 0.5 A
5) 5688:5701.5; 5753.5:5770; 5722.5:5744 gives 0.8 A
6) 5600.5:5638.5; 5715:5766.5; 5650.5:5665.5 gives 1.2 A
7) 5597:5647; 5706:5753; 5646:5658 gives 0.7 A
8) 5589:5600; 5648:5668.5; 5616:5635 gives 0.1 A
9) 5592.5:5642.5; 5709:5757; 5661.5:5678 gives 0.3 A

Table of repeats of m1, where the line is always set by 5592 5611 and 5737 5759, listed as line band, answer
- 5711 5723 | 0.9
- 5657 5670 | 1.2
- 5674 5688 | 0.8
